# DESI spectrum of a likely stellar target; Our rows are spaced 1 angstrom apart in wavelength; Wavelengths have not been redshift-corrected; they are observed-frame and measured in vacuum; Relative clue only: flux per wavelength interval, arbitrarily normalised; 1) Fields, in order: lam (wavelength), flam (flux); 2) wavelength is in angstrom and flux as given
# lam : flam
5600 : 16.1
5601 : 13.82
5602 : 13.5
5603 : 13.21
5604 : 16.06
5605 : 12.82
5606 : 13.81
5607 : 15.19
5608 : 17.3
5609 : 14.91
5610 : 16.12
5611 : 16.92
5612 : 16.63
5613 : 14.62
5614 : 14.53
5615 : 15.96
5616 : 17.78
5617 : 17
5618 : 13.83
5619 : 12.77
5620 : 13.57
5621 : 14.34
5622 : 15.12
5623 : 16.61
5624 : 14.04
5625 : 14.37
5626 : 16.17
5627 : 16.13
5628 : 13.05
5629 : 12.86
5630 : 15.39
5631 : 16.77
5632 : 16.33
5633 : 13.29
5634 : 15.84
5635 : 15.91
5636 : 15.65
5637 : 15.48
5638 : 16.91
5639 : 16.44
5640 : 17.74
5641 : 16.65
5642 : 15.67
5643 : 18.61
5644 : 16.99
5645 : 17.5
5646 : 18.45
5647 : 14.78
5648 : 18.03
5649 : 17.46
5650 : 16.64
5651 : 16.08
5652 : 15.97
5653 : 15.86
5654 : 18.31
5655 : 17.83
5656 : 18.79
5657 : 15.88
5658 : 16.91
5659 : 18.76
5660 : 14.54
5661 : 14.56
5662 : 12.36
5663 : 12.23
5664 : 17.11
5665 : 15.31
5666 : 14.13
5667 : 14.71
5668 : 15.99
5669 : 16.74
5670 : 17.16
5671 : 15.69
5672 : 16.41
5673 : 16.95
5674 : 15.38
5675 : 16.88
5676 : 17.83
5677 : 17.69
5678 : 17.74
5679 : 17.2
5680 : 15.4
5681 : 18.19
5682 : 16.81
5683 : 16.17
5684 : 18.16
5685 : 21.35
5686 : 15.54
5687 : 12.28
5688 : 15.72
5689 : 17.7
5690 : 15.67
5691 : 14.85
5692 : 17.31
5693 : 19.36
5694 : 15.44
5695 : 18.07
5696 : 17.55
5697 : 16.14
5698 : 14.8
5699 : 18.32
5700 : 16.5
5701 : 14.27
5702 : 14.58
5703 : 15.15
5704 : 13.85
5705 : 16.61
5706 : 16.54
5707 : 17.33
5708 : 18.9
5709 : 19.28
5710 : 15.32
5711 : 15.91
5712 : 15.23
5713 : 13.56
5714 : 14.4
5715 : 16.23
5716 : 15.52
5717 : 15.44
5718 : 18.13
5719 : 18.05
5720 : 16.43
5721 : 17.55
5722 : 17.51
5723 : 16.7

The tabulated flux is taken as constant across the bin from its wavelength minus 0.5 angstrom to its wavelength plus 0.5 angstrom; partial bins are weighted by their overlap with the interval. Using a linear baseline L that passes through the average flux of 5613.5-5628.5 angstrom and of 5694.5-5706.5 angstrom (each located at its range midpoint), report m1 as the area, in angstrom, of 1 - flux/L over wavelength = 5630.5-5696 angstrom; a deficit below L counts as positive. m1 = -3.9 angstrom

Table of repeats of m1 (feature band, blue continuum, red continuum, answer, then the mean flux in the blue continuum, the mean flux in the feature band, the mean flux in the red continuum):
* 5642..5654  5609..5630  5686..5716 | -1.2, 15.1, 16.9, 16.1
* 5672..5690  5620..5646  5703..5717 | -1.0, 15.8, 16.8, 16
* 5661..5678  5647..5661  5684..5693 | 0.9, 16.8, 15.8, 16.6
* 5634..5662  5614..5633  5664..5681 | -1.7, 15.1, 16.7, 16.4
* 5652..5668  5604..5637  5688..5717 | -0.2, 15.2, 15.8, 16.2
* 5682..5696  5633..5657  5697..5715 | -0.5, 16.8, 16.8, 15.9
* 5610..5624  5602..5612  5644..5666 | 0.0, 15.1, 15.3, 16.3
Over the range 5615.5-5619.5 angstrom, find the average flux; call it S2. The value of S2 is 15.3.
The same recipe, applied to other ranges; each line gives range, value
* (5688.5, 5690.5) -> 16.7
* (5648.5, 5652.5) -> 16.5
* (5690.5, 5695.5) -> 17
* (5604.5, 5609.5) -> 14.8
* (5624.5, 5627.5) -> 15.6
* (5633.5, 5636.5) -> 15.8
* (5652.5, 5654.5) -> 17.1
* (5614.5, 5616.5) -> 16.9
